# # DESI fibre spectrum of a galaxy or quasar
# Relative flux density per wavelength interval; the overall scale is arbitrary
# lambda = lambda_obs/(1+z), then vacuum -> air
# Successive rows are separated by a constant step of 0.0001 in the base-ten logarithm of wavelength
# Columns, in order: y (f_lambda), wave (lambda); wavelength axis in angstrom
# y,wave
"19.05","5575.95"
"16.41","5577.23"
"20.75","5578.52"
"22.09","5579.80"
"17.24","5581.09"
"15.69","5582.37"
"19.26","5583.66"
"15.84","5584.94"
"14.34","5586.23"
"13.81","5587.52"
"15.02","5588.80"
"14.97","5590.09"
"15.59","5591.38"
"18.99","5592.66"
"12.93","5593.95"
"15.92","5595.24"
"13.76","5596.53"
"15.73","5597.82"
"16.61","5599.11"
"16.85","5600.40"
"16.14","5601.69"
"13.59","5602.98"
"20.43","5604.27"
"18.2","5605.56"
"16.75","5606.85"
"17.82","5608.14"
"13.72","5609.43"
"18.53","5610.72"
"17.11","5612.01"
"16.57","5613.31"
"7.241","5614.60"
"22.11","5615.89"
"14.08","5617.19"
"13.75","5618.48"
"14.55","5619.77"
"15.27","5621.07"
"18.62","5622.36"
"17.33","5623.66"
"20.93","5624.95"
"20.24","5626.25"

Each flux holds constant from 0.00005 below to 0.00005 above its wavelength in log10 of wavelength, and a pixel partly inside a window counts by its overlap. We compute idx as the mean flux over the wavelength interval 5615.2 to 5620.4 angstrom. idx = 16.1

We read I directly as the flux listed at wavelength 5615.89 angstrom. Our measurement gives 22.11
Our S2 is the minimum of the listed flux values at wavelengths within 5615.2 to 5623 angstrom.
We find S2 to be 13.75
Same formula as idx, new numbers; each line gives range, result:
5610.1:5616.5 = 16.3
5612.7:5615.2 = 11.9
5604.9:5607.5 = 17.5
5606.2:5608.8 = 17.3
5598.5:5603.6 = 15.8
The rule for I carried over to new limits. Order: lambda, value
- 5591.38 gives 15.59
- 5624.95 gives 20.93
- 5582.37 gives 15.69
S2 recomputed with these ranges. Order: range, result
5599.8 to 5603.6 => 13.59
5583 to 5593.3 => 13.81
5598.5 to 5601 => 16.61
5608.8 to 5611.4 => 13.72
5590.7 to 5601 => 12.93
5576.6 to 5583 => 15.69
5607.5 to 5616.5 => 7.241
